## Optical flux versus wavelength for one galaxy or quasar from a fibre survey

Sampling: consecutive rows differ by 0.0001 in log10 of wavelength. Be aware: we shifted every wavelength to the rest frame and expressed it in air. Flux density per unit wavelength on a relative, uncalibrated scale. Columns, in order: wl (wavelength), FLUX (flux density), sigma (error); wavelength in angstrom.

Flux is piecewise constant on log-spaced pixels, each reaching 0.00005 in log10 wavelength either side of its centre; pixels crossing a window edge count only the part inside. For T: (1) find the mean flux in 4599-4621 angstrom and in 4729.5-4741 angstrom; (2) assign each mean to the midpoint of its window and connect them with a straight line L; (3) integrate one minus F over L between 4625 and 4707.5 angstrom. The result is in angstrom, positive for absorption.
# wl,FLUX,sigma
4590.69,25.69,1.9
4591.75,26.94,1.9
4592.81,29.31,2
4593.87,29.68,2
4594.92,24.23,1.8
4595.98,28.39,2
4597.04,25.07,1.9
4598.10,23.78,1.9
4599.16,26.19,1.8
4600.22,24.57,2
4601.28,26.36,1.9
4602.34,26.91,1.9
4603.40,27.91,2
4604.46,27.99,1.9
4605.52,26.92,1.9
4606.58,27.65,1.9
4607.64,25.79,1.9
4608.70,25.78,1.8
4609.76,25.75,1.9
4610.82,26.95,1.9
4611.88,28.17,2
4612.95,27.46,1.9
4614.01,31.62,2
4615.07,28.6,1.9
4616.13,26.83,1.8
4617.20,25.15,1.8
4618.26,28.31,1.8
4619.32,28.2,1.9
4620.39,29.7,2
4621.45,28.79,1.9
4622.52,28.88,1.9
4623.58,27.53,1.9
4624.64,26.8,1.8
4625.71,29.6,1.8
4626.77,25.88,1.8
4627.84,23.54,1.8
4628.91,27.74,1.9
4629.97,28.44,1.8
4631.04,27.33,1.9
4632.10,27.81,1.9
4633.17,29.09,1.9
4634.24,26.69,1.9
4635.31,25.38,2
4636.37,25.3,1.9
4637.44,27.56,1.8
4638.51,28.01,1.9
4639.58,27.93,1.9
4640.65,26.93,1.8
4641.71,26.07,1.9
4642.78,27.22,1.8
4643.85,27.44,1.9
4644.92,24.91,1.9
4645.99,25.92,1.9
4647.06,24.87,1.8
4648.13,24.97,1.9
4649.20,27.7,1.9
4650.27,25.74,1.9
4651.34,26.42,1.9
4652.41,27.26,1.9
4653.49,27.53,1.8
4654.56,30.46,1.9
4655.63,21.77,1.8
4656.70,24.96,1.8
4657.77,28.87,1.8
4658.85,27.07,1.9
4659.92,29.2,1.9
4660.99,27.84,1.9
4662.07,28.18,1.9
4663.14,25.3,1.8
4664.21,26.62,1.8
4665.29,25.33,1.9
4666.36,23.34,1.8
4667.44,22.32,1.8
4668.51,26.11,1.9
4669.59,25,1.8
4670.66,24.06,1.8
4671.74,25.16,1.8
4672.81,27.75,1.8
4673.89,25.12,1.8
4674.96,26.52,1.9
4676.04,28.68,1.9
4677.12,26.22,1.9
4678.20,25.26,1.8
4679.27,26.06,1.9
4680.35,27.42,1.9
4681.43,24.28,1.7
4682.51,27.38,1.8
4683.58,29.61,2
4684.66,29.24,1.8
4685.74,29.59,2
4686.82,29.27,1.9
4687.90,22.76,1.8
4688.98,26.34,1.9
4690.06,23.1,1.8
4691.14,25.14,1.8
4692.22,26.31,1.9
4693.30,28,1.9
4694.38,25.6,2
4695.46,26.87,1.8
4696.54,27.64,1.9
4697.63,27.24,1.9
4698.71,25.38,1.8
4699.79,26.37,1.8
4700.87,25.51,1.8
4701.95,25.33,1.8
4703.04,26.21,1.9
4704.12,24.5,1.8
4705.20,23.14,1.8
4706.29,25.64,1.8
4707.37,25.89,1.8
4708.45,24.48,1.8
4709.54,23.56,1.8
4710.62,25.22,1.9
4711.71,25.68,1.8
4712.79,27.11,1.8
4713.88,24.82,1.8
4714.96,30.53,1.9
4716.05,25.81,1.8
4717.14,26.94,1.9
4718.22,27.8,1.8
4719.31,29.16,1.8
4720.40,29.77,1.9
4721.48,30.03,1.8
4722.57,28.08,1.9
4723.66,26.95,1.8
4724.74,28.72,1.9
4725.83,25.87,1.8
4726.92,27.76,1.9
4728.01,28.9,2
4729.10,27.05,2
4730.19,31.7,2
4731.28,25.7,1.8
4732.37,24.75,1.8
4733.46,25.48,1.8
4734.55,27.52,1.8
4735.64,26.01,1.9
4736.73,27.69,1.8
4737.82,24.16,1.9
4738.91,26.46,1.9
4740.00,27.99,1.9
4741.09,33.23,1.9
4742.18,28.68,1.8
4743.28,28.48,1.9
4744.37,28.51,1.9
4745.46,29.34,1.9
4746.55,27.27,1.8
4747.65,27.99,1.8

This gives 2.29 angstrom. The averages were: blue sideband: 27.3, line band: 26.4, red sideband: 27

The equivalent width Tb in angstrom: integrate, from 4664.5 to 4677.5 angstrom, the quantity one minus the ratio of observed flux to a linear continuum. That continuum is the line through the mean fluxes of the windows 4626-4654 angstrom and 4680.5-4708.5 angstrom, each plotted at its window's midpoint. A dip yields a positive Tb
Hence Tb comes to 0.5 angstrom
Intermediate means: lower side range 26.7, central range 25.5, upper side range 26.2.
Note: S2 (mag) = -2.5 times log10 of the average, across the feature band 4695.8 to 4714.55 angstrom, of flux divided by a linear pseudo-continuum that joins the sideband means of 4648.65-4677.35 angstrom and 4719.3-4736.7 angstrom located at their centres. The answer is 0.07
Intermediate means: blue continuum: 26.3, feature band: 25.6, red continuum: 27.7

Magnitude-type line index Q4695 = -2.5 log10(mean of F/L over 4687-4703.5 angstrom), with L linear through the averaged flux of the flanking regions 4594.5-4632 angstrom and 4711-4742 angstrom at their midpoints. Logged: 0.06 mag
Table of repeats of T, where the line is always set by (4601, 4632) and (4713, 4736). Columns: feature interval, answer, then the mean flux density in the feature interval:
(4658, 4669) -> 0.53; 26.2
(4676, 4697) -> 0.66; 26.7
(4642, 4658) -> 0.68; 26.3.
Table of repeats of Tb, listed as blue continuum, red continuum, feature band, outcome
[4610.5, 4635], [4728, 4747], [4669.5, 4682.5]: 0.8 angstrom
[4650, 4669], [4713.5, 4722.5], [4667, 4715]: 2.3 angstrom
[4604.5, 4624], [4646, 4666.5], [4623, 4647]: 0.2 angstrom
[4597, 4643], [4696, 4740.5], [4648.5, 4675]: 0.7 angstrom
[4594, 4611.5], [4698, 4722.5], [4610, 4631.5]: -1.1 angstrom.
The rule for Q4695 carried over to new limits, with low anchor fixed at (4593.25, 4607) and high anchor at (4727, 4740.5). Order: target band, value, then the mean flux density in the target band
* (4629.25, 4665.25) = -0.005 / 26.9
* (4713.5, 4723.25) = -0.048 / 28.1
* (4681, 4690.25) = -0.007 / 27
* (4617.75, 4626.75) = -0.067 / 28.3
